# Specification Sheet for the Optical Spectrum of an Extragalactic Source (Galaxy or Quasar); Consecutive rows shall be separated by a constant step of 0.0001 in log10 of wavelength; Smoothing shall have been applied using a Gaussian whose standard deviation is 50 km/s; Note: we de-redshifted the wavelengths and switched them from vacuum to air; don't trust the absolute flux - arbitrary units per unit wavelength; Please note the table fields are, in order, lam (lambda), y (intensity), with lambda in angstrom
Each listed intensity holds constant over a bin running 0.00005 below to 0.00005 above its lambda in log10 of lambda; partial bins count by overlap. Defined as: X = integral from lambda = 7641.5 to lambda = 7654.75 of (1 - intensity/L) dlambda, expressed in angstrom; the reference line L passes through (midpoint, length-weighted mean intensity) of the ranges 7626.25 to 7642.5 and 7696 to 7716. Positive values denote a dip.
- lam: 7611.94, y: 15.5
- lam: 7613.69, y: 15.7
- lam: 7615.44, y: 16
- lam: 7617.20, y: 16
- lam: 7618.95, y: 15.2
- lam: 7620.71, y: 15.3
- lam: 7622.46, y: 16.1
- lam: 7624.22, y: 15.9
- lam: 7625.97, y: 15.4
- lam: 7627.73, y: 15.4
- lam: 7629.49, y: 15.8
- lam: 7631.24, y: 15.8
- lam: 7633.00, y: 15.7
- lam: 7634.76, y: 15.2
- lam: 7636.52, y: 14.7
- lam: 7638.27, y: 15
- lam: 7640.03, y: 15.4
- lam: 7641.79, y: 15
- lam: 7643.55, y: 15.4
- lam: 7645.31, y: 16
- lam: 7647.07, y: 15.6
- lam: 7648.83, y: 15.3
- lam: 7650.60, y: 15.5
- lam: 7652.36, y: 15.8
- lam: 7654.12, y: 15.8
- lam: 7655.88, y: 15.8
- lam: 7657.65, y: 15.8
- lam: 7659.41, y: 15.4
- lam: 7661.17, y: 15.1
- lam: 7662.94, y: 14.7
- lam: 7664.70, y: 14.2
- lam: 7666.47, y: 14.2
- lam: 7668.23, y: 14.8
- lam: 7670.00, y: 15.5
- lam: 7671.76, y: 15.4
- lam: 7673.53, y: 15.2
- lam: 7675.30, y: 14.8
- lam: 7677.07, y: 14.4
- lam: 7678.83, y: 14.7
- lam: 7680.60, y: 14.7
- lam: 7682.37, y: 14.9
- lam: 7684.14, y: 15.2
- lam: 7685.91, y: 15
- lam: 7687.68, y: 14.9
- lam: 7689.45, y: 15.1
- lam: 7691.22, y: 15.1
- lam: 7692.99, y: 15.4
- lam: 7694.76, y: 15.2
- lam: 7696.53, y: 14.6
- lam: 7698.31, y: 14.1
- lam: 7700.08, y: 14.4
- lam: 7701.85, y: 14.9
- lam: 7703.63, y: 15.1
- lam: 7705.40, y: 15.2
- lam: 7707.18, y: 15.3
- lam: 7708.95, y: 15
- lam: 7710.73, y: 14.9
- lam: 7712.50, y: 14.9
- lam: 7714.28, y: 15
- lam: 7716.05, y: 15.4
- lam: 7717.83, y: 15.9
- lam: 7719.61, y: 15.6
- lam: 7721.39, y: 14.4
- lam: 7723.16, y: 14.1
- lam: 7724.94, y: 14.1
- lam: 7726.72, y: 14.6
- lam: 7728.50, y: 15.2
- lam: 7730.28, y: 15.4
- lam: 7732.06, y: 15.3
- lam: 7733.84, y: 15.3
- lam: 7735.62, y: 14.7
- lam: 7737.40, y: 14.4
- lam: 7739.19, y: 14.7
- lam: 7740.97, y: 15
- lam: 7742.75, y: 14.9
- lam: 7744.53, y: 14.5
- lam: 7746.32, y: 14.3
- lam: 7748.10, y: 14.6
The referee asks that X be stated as -0.3 angstrom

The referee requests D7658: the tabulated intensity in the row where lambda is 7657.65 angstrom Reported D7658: 15.8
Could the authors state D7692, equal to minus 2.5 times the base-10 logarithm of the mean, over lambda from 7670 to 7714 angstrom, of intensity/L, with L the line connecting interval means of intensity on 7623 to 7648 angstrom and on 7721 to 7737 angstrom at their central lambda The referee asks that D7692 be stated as 0.008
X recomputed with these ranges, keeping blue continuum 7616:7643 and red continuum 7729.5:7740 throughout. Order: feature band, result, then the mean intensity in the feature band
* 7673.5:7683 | 0.30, 14.7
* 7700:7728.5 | 0.20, 14.9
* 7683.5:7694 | 0.04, 15.1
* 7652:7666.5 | 0.08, 15.2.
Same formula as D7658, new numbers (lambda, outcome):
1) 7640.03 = 15.4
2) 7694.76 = 15.2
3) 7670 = 15.5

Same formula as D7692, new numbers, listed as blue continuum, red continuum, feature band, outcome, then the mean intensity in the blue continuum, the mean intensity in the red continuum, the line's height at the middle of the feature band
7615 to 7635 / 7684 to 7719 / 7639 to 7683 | 0.013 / 15.7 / 15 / 15.4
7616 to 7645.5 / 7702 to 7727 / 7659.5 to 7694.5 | 0.019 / 15.5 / 15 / 15.2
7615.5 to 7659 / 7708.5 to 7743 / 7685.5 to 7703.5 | 0.020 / 15.5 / 14.9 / 15.2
